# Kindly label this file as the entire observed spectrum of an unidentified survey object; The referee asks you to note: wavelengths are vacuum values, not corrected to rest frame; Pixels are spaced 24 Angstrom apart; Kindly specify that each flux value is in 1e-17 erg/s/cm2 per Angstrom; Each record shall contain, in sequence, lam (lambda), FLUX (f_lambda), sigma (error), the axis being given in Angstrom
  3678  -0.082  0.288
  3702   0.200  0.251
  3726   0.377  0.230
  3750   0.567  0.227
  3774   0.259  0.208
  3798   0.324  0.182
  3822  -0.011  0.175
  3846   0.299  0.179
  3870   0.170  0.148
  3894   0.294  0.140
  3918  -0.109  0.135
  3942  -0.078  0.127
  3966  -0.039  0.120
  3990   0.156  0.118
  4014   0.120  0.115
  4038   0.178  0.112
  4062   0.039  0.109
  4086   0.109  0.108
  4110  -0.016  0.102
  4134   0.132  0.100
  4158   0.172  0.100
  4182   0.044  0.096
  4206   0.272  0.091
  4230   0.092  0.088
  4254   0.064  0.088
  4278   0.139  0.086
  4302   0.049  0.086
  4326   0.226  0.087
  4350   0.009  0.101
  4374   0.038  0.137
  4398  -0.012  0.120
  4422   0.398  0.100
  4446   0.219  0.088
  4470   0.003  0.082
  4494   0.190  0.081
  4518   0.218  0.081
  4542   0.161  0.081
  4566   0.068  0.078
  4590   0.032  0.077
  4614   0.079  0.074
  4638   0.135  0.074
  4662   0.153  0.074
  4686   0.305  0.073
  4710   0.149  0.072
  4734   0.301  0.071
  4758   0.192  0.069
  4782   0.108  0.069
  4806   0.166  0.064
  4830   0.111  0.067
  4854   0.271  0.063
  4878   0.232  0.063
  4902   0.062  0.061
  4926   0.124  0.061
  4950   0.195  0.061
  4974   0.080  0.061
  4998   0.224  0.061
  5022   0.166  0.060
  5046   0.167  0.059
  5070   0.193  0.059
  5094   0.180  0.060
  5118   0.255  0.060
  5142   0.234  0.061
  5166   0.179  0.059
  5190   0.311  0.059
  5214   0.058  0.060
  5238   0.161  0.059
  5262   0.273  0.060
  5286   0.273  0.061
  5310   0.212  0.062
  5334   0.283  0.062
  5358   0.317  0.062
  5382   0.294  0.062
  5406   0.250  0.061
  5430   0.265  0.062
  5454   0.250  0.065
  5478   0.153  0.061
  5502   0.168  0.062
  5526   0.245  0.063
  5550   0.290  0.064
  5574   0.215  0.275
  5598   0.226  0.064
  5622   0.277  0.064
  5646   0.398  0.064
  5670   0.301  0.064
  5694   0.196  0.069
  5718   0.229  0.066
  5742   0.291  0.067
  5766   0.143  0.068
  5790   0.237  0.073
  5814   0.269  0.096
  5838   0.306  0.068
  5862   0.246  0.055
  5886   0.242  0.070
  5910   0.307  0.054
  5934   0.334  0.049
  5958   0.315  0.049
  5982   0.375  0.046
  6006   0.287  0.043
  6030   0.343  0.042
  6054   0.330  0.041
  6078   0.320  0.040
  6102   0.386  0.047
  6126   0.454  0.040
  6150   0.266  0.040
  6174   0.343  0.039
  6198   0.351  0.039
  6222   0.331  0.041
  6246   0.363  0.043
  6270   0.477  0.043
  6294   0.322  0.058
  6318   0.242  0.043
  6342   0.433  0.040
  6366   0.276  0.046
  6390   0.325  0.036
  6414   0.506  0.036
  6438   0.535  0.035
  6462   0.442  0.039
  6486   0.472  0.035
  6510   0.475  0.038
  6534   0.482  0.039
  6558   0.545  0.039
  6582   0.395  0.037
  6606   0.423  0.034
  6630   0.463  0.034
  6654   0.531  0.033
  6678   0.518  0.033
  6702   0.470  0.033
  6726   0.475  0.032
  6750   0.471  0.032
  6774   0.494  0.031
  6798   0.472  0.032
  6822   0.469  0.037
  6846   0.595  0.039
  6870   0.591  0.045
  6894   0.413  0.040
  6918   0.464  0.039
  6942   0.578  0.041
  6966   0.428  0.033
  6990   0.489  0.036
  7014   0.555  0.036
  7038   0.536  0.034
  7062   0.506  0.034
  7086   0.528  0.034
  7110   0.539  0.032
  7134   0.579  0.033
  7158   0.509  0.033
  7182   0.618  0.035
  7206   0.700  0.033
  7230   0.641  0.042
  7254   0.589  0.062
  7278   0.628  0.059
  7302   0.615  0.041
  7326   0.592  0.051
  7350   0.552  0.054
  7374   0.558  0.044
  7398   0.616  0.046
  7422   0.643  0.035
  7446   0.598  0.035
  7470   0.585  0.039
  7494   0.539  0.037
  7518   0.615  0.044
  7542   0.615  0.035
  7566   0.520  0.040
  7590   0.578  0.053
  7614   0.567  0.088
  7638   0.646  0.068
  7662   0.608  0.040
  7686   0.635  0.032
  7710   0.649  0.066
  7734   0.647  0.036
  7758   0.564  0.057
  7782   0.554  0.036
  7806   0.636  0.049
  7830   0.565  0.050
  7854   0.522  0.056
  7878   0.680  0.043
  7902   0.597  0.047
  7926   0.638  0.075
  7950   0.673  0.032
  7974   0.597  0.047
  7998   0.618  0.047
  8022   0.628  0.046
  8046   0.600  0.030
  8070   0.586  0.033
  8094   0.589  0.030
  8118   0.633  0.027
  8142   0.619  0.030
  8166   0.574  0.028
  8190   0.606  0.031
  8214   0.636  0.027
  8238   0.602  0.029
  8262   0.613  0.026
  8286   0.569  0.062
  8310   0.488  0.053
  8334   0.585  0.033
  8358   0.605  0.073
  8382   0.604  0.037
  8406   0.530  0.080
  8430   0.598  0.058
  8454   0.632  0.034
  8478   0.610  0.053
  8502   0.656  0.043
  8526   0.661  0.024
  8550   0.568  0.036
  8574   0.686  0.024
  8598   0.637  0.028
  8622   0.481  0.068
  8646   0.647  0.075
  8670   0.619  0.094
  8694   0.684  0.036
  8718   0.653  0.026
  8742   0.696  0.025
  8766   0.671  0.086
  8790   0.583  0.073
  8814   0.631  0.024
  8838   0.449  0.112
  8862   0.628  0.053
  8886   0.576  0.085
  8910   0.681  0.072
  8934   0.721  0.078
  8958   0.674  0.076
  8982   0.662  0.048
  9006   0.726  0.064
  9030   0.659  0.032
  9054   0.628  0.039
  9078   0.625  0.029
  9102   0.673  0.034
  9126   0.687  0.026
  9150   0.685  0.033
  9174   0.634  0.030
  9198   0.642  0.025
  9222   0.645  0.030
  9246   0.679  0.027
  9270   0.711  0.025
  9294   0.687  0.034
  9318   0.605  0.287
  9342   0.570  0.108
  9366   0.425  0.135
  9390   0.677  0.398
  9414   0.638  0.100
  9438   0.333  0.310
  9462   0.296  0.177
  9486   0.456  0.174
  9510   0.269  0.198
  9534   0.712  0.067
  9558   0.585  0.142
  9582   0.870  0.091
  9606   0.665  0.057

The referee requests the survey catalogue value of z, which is 0.61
